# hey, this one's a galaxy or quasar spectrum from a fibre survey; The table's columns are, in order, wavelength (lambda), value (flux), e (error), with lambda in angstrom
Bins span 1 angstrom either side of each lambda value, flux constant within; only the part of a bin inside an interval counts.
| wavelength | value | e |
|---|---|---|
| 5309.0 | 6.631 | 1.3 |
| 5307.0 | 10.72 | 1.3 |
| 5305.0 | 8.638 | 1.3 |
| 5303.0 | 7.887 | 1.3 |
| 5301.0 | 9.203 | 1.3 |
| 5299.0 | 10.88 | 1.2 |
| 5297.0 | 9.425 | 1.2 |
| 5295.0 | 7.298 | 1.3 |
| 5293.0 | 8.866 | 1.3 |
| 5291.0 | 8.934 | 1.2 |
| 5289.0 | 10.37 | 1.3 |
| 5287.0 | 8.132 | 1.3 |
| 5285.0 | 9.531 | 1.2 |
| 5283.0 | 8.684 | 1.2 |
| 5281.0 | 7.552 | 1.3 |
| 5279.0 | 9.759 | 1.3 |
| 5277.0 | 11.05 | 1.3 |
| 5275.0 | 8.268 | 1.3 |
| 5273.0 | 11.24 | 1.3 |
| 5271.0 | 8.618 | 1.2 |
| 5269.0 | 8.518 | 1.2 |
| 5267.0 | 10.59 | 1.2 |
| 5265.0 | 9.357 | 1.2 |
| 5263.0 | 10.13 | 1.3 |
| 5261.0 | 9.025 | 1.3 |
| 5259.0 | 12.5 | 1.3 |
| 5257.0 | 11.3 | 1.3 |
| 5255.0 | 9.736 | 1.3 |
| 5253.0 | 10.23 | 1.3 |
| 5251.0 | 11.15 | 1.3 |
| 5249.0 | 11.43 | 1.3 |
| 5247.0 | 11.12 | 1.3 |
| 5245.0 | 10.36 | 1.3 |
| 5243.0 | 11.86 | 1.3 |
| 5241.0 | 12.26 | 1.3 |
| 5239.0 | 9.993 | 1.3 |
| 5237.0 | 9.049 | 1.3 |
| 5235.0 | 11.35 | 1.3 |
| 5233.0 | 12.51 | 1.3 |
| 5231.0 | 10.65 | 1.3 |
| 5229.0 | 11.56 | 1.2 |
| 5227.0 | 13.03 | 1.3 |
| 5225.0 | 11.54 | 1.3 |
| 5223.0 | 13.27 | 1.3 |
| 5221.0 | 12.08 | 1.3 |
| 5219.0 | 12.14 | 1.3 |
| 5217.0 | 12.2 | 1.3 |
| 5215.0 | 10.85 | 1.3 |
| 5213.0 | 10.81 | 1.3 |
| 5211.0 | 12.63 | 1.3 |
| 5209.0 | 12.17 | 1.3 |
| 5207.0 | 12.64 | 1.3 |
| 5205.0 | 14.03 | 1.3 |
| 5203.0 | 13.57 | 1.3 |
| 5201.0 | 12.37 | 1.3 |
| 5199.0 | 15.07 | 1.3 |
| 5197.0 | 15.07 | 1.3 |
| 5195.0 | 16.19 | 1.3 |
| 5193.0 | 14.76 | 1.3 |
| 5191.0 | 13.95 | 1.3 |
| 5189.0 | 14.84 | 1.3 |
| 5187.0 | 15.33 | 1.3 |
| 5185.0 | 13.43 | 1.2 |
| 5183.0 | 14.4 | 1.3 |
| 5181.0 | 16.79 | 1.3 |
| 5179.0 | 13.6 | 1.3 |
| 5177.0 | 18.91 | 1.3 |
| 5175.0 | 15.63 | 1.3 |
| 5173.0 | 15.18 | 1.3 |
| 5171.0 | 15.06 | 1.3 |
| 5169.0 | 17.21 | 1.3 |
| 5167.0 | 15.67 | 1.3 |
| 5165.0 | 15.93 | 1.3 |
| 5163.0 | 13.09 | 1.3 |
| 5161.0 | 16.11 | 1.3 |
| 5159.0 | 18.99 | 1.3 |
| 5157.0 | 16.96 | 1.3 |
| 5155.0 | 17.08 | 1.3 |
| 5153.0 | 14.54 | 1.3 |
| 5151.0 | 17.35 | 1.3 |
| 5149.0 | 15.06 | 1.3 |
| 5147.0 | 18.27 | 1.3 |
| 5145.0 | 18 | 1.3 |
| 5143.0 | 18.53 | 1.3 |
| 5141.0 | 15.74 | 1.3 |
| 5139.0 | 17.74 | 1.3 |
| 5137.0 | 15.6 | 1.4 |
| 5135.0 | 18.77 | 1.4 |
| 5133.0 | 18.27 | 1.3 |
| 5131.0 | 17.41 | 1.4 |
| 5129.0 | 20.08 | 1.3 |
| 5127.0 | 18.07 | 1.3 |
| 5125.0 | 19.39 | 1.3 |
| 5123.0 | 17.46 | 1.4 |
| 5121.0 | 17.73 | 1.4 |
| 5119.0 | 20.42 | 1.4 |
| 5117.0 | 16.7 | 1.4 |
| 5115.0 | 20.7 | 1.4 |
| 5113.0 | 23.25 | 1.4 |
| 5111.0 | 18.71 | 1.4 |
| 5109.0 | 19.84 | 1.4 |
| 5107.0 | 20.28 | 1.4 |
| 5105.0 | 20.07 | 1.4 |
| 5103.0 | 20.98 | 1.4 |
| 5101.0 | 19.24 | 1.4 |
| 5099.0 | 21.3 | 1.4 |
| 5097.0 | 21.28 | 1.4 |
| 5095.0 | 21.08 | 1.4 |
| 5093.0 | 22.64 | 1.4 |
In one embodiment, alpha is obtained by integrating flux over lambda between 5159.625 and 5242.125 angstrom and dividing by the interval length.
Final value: 13.6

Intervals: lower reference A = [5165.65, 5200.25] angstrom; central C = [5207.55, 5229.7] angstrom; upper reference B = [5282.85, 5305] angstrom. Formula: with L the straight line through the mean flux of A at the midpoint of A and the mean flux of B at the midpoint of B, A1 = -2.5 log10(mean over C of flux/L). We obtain 0.11 mag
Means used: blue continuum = 15.3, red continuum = 9.01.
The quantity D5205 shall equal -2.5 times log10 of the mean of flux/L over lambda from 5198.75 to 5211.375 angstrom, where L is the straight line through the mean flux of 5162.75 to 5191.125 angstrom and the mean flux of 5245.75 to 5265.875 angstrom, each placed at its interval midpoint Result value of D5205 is 0.04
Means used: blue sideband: 15.4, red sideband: 10.6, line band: 13.1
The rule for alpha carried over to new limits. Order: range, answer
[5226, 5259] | 11.1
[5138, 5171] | 16.6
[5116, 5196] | 16.6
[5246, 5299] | 9.75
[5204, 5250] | 11.7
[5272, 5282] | 9.57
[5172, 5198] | 15.2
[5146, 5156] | 16.5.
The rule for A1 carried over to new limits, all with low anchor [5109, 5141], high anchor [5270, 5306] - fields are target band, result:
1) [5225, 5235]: 0.060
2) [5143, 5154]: 0.029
